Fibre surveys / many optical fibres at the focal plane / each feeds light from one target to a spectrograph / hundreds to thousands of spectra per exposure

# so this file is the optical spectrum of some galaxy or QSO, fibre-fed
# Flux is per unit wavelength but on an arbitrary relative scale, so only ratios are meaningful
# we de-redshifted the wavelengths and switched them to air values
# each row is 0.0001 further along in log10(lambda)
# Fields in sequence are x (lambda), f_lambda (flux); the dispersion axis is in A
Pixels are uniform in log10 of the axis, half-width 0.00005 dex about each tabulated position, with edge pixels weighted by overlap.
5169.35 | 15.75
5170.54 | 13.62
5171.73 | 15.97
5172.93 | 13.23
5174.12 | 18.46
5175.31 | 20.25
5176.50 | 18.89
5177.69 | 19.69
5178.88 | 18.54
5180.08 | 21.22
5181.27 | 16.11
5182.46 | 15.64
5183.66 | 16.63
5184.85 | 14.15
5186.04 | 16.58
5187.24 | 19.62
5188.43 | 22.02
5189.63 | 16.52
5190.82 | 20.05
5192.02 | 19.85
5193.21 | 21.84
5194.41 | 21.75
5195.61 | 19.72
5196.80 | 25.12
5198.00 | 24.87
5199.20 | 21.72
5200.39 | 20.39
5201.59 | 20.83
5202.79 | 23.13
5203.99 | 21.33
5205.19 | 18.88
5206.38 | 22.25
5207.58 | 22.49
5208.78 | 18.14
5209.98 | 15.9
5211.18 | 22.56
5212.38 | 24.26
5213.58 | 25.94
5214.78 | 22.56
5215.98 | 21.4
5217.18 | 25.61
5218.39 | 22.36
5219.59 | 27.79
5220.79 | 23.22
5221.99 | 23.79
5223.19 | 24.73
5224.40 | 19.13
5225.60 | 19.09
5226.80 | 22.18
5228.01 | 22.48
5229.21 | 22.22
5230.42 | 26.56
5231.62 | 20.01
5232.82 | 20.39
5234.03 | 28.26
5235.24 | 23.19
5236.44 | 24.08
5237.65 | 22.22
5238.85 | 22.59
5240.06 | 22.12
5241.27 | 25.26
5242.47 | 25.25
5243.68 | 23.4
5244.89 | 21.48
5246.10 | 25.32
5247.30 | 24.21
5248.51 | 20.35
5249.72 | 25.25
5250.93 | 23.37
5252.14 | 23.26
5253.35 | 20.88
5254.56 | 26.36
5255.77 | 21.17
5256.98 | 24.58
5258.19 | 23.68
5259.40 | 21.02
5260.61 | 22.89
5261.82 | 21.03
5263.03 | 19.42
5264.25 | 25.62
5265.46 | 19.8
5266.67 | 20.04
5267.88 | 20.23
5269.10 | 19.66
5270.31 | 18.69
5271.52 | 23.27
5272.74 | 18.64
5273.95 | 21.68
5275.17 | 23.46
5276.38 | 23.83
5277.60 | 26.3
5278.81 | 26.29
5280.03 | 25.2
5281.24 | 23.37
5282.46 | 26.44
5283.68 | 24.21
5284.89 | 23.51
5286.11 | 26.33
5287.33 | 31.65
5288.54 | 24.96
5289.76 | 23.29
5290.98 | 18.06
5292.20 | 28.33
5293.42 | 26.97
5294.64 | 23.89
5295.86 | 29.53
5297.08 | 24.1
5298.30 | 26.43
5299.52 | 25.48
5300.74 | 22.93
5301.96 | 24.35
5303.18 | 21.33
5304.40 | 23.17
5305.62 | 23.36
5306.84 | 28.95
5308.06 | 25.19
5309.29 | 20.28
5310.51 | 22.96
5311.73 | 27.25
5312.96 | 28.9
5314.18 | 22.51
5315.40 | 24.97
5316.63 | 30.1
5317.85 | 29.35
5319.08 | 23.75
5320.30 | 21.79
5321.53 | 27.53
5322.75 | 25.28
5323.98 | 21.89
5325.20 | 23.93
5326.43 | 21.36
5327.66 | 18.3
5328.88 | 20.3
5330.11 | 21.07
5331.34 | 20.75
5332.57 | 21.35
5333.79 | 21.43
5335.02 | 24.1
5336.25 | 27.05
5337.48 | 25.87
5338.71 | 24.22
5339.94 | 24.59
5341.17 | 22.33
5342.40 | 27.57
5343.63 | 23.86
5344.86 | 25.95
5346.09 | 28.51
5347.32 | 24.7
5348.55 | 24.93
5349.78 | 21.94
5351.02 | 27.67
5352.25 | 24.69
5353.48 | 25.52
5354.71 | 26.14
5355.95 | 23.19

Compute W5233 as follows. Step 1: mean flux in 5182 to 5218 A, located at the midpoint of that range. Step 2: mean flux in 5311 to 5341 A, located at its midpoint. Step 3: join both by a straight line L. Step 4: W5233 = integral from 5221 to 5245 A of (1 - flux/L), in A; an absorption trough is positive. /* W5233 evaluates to -1.5 A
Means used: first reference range 20.8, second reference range 24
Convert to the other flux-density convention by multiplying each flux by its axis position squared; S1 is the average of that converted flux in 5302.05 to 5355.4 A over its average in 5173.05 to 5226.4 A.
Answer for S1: 1.23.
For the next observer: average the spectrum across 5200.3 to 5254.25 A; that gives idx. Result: 22.7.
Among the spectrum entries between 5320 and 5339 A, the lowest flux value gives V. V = 18.3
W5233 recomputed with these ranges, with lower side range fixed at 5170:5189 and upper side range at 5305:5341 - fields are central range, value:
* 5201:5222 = -3.7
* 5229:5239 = -1.7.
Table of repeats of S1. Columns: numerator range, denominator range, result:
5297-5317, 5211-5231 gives 1.10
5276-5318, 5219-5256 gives 1.11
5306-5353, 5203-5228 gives 1.15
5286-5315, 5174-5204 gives 1.32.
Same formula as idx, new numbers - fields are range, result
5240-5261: 23.4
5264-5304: 23.9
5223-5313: 23.5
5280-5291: 25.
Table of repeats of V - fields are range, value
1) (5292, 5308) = 21.33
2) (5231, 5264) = 19.42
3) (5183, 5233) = 14.15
